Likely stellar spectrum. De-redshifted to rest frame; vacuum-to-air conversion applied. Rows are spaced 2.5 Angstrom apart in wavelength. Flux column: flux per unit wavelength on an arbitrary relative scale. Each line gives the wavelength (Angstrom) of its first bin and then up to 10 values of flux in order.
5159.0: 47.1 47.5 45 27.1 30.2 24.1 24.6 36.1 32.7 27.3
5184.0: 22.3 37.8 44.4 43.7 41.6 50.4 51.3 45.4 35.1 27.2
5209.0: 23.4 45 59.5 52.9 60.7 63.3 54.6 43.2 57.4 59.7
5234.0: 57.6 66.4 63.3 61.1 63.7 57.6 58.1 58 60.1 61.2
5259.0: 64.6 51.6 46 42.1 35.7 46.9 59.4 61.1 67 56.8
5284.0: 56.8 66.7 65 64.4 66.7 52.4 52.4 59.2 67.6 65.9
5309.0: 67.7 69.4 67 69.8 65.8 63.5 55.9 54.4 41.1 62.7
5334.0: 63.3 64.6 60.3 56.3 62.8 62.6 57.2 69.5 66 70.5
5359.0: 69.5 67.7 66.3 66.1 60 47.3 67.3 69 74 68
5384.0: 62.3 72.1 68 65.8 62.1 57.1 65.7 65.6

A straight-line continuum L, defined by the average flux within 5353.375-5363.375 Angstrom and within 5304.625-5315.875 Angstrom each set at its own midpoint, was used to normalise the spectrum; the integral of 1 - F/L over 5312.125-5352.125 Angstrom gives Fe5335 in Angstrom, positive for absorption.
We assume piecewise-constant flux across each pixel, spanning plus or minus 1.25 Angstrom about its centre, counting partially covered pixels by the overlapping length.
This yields 4.1 Angstrom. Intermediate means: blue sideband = 67.6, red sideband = 68.4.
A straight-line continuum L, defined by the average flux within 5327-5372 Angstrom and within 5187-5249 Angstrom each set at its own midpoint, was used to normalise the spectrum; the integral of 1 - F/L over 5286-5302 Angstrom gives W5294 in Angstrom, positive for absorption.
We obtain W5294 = -0.95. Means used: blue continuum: 51.2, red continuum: 62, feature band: 60.8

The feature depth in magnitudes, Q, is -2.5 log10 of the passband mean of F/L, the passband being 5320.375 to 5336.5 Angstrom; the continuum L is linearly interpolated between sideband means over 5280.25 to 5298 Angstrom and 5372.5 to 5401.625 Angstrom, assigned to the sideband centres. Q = 0.11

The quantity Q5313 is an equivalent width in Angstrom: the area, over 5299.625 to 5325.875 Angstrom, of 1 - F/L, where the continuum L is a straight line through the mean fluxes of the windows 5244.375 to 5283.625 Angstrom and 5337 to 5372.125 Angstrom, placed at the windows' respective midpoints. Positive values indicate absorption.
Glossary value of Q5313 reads -2.2 Angstrom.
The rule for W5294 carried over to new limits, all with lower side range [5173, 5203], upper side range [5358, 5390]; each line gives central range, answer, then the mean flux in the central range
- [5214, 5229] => -4.29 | 55.5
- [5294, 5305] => -0.77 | 58.7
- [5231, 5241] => -3.63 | 61.9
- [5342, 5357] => -0.42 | 64.1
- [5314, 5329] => -0.66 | 60.6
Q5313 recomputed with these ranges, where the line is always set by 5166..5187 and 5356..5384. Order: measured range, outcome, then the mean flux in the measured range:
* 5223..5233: -3.9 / 53.8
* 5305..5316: -2.7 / 67.7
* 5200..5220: -4.6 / 43.5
